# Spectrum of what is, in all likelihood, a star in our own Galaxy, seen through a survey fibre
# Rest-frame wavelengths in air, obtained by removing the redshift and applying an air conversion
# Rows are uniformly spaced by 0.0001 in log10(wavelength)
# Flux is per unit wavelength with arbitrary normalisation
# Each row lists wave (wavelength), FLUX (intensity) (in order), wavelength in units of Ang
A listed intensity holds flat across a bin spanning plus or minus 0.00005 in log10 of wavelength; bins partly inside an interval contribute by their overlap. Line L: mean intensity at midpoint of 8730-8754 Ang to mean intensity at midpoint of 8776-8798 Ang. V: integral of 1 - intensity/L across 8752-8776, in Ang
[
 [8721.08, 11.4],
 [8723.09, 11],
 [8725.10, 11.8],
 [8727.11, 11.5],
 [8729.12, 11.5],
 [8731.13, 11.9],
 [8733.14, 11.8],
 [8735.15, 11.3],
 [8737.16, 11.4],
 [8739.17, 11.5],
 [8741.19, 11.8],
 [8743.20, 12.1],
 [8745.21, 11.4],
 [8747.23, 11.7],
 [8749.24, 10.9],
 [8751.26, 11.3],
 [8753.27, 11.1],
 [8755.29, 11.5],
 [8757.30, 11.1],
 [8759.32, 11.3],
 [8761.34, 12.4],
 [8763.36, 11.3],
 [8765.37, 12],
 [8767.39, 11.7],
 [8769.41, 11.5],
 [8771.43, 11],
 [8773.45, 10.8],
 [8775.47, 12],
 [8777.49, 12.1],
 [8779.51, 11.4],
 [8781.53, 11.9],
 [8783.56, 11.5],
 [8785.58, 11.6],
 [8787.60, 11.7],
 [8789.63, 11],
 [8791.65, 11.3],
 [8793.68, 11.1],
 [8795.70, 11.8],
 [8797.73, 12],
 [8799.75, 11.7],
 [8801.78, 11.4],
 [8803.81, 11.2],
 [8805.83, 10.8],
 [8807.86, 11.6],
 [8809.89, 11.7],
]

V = 0.2 Ang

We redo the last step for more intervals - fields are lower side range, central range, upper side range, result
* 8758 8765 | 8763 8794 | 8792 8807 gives 0.15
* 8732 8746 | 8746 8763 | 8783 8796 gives 0.22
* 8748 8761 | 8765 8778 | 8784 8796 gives -0.24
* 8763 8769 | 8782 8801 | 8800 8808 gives -0.22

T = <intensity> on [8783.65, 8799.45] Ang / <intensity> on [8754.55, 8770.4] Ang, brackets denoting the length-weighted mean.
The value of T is 1.0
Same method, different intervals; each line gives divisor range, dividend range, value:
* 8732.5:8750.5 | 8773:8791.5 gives 1.00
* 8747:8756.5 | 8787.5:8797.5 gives 1.01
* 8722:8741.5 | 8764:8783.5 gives 1.00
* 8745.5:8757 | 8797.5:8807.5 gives 1.01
